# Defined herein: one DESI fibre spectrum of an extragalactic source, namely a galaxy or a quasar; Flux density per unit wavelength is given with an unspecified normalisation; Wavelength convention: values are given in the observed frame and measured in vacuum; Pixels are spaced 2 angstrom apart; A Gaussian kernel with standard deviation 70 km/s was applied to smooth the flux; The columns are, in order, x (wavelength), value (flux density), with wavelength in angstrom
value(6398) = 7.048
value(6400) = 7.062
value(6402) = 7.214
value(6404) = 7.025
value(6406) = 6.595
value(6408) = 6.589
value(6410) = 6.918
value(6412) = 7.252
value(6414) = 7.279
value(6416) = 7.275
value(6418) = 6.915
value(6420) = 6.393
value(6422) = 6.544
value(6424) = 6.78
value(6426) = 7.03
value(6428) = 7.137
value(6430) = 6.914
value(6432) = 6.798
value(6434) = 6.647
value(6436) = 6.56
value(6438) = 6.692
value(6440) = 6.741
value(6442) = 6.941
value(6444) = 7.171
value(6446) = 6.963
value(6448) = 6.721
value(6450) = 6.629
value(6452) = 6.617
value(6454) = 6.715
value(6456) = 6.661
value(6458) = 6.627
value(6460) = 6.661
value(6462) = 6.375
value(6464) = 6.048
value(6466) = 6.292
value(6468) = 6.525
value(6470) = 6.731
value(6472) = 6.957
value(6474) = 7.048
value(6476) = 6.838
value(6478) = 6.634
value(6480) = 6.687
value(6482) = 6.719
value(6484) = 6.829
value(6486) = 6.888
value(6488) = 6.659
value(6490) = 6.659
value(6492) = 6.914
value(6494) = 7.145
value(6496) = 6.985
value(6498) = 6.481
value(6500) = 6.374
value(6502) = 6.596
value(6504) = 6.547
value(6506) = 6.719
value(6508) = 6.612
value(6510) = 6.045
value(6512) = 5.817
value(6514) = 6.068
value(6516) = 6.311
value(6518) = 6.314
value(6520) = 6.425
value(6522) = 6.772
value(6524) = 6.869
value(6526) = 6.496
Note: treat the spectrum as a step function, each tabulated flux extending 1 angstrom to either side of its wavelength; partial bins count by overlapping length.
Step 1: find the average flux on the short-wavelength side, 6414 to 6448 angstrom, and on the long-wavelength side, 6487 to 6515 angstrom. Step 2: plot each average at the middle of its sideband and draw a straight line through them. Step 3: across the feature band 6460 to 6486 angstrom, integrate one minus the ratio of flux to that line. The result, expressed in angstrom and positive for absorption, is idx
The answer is 0.1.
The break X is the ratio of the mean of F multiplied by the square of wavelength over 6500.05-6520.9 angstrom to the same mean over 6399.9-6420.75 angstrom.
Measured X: 0.9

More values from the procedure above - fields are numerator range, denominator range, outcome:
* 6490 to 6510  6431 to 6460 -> 1.01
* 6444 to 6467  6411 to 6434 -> 0.96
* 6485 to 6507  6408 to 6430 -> 0.99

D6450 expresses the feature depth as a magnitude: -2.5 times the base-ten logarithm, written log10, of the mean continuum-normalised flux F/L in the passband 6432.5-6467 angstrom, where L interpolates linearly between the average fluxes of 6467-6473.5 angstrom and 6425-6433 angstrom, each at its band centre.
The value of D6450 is 0.034 mag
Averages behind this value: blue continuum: 6.97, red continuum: 6.76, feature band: 6.65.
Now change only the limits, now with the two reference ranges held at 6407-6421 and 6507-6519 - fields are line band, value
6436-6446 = -0.02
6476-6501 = -0.06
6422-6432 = -0.01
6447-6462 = 0.00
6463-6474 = 0.00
